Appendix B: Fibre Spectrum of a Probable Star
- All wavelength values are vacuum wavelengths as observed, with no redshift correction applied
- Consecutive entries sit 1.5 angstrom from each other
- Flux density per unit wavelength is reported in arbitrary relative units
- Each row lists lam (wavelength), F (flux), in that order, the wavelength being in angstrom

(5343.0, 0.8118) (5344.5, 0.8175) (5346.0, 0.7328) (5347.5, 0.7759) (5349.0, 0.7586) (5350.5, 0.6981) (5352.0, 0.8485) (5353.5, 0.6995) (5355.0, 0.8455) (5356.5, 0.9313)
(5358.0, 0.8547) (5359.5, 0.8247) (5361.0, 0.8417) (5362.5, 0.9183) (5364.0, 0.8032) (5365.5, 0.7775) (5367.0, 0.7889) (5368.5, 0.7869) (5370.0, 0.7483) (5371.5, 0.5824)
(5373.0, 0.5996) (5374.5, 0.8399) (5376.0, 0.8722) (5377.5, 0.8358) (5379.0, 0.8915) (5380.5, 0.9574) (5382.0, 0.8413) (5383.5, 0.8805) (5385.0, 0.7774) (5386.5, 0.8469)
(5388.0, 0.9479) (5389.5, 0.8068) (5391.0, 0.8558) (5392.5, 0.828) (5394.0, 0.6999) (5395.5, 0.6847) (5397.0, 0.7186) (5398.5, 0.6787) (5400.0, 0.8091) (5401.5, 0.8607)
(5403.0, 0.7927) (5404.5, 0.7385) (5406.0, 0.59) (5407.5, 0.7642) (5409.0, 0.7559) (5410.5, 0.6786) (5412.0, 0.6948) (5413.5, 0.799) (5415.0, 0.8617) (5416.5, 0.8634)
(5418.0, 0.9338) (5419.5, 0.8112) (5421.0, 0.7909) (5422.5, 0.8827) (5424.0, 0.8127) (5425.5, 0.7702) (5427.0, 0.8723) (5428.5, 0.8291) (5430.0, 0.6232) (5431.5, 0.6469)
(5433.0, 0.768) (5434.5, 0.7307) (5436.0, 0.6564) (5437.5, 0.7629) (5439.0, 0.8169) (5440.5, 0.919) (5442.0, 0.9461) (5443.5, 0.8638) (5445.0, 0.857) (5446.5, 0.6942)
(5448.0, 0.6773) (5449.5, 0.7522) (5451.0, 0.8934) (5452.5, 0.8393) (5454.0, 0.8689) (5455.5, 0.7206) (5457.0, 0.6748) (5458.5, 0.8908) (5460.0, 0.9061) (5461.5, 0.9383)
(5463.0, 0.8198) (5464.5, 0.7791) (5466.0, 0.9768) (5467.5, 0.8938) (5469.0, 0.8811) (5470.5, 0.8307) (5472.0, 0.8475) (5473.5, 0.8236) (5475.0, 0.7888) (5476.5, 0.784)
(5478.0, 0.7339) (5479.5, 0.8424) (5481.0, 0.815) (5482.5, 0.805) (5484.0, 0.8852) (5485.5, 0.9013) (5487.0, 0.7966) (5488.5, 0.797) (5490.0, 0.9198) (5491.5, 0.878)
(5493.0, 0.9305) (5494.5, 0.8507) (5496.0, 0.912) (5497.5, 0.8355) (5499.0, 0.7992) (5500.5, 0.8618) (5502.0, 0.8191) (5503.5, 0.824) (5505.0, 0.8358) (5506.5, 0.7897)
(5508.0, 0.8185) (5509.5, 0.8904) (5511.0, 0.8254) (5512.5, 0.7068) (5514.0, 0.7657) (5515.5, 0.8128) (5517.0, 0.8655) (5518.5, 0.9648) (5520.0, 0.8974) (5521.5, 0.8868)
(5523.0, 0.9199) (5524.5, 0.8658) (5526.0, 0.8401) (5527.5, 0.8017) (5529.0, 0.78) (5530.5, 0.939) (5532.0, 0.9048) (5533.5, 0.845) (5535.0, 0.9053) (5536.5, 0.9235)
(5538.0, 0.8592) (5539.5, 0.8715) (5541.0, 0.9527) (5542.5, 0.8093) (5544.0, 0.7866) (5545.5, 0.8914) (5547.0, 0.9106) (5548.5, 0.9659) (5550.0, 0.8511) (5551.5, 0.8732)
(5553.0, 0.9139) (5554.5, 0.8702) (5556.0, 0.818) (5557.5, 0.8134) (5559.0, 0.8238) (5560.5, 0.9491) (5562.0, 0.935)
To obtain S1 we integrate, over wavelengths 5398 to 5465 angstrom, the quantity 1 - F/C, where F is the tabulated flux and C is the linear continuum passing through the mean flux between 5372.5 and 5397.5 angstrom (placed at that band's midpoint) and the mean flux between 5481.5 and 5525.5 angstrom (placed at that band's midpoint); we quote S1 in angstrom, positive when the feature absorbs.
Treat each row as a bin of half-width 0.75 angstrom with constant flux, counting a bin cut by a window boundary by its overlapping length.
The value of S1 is 3.18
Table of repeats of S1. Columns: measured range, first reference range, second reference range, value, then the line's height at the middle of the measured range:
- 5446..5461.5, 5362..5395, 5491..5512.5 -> 0.56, 0.83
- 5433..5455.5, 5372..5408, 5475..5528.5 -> 0.44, 0.818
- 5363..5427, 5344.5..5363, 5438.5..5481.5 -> 1.90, 0.818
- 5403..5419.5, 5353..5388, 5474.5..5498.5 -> 1.12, 0.827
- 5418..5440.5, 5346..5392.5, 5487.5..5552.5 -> 1.40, 0.832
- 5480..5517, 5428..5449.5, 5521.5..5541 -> 0.01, 0.838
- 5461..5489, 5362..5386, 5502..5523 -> -0.28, 0.83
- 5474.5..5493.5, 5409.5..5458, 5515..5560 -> -0.12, 0.831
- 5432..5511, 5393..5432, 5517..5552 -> -0.62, 0.823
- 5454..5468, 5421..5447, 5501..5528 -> -0.63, 0.809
